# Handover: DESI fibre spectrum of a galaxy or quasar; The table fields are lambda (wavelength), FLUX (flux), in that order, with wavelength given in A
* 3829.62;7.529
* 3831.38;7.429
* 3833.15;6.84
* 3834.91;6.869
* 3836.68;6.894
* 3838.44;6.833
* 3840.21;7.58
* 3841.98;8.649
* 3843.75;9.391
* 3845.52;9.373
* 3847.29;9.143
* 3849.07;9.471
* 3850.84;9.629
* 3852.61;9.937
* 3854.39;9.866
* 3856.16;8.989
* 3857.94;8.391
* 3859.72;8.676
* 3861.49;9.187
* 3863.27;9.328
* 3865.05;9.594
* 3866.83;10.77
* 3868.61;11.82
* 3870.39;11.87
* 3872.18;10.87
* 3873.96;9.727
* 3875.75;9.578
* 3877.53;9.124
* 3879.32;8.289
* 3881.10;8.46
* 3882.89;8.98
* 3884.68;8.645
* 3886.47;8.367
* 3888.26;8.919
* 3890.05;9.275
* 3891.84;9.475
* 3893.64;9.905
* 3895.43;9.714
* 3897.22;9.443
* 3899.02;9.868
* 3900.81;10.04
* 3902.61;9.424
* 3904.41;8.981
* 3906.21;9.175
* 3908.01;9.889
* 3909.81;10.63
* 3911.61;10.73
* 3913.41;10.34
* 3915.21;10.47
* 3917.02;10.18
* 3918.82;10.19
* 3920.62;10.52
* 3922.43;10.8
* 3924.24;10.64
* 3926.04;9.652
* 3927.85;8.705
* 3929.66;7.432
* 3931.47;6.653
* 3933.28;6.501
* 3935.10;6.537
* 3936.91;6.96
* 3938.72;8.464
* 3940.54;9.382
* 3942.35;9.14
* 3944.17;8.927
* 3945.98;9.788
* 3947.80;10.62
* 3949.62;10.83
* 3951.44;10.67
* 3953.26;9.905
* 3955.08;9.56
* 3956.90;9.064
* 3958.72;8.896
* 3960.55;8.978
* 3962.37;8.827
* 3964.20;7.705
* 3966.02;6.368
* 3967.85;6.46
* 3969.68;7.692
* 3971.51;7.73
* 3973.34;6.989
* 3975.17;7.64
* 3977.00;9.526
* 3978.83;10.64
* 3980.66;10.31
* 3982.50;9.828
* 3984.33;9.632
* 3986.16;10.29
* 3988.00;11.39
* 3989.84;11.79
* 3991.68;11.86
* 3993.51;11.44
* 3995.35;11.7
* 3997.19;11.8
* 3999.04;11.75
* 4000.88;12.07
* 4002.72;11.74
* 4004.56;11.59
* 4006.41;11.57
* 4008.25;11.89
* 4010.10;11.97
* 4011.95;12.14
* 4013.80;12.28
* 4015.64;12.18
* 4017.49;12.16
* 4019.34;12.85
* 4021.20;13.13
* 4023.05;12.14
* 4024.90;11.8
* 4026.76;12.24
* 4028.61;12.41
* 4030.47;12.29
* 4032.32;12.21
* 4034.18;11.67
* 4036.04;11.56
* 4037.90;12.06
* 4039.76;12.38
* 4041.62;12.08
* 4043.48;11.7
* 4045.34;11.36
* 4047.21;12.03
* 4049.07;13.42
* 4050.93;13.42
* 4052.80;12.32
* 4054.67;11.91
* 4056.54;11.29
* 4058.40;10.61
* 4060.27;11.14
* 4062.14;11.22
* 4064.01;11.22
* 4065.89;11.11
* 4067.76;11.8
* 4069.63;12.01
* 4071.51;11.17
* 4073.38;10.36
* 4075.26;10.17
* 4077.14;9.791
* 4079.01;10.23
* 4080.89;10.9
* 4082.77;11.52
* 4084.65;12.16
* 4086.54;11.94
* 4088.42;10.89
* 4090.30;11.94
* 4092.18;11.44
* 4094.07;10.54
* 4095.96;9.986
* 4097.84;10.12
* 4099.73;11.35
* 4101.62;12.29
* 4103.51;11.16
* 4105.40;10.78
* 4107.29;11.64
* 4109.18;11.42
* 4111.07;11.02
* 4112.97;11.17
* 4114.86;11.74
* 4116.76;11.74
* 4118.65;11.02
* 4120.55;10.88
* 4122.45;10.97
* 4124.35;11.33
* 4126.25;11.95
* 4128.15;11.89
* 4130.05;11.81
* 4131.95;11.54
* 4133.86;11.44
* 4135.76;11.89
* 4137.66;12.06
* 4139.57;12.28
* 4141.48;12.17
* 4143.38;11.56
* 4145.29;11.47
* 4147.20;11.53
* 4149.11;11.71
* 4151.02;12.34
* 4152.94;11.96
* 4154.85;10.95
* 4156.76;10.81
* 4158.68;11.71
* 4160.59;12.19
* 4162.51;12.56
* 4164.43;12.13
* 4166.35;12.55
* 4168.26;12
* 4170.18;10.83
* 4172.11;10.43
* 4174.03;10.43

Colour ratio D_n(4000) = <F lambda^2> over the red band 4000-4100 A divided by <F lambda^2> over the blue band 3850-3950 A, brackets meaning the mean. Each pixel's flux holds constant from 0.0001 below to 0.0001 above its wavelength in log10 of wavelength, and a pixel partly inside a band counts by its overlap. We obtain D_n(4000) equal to 1.33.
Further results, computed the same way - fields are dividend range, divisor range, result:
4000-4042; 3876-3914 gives 1.37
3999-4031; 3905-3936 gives 1.36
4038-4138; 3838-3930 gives 1.32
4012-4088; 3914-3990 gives 1.36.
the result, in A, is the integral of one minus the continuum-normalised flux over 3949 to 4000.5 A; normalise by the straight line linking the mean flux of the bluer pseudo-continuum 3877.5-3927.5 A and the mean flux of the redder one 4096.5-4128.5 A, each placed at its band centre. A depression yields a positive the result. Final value 2.95 A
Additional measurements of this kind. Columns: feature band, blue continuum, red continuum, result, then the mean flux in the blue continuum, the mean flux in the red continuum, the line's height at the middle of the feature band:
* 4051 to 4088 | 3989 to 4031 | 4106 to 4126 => 1.2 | 12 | 11.3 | 11.6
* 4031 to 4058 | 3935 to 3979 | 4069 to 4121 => -4.9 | 8.7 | 11.1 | 10.2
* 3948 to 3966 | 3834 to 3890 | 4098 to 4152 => 1.3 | 9.14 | 11.6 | 10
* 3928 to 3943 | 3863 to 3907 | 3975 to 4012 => 3.8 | 9.59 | 11.1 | 10.3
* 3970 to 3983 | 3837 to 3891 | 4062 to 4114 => 1.7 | 9.27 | 11.1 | 10.2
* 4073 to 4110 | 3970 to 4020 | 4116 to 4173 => 1.2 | 10.9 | 11.7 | 11.4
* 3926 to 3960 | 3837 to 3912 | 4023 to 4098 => 4.6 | 9.4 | 11.5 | 10.2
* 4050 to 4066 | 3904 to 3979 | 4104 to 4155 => -1.5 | 9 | 11.6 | 10.6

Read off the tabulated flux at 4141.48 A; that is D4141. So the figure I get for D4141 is 12.17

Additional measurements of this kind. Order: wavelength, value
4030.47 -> 12.29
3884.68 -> 8.645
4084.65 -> 12.16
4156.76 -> 10.81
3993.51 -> 11.44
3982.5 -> 9.828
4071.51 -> 11.17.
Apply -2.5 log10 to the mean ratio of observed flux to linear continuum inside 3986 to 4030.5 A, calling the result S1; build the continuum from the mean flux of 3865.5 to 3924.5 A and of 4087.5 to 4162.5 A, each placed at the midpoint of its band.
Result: -0.13 mag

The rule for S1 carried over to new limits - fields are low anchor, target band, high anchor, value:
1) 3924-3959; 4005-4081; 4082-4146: -0.14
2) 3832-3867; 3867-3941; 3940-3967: -0.05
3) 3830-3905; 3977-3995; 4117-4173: -0.06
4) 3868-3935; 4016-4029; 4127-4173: -0.17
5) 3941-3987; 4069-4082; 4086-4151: 0.01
